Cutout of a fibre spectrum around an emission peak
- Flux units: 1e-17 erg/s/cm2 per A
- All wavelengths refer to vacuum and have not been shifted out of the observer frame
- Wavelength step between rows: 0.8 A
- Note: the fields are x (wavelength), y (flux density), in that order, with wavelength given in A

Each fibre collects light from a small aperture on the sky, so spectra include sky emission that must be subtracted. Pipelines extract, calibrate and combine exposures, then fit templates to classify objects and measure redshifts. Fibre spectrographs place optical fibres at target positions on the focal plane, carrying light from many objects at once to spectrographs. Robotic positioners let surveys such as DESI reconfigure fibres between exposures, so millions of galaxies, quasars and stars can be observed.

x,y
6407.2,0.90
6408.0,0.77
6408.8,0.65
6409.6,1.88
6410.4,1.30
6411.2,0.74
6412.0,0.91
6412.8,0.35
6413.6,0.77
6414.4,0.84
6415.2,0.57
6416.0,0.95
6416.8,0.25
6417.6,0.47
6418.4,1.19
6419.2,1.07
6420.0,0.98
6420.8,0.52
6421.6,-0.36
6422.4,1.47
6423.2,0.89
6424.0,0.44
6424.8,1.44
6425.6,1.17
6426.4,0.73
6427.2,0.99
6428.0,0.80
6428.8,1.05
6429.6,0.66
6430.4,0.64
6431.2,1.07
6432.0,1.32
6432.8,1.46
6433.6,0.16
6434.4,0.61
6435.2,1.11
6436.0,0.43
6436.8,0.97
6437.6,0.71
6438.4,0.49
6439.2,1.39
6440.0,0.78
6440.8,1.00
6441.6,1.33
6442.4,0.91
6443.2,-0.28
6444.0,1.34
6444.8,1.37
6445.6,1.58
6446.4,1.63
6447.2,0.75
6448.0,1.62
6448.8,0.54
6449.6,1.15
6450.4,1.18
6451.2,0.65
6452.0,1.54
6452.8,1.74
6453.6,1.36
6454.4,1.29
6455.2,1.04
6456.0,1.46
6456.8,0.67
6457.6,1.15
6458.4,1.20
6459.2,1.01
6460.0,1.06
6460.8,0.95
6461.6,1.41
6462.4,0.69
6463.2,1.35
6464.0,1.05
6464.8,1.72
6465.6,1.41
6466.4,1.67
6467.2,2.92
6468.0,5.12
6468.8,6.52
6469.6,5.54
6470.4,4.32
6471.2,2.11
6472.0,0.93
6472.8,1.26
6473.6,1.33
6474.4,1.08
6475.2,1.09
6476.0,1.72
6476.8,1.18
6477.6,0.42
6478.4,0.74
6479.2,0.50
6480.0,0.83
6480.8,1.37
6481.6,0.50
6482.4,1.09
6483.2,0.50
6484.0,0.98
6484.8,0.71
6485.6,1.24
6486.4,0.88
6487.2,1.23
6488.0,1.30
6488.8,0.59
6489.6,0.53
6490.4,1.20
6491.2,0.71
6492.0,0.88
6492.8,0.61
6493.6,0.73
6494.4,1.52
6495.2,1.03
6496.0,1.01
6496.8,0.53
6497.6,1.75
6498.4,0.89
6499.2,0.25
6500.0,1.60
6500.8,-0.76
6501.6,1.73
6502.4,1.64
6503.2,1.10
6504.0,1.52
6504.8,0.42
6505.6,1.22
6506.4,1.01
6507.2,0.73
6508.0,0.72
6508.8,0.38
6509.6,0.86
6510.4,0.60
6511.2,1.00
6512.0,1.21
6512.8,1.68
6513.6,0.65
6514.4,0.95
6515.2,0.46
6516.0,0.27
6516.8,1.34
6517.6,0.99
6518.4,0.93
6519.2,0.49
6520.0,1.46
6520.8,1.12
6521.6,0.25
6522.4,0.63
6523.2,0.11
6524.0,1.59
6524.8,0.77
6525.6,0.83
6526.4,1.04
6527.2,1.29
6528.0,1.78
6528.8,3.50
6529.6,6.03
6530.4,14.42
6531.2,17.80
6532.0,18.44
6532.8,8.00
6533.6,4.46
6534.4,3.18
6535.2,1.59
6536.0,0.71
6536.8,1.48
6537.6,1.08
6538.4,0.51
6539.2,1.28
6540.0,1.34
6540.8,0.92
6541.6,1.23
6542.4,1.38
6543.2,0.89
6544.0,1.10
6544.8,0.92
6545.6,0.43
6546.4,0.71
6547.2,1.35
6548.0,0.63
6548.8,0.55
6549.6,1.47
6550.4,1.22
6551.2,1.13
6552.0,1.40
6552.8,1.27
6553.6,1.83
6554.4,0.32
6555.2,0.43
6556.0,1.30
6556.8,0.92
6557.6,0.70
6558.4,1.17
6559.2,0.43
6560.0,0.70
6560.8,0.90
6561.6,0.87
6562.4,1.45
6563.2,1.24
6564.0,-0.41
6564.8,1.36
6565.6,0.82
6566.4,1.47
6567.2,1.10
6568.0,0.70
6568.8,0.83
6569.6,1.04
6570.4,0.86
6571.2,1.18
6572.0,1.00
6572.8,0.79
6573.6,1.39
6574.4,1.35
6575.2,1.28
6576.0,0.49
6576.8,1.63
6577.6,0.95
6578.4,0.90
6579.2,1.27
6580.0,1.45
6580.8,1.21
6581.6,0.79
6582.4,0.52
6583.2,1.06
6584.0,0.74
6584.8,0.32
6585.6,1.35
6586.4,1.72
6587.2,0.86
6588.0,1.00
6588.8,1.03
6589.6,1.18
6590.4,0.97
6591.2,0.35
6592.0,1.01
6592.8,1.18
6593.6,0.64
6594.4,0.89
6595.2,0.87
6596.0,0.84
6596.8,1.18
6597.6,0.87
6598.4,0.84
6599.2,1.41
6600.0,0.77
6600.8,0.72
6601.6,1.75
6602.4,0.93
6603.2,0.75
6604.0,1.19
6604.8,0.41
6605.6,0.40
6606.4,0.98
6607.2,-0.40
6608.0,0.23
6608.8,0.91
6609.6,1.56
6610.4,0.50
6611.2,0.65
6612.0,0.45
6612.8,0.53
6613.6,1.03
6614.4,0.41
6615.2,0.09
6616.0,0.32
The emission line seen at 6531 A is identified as [O III] 5007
